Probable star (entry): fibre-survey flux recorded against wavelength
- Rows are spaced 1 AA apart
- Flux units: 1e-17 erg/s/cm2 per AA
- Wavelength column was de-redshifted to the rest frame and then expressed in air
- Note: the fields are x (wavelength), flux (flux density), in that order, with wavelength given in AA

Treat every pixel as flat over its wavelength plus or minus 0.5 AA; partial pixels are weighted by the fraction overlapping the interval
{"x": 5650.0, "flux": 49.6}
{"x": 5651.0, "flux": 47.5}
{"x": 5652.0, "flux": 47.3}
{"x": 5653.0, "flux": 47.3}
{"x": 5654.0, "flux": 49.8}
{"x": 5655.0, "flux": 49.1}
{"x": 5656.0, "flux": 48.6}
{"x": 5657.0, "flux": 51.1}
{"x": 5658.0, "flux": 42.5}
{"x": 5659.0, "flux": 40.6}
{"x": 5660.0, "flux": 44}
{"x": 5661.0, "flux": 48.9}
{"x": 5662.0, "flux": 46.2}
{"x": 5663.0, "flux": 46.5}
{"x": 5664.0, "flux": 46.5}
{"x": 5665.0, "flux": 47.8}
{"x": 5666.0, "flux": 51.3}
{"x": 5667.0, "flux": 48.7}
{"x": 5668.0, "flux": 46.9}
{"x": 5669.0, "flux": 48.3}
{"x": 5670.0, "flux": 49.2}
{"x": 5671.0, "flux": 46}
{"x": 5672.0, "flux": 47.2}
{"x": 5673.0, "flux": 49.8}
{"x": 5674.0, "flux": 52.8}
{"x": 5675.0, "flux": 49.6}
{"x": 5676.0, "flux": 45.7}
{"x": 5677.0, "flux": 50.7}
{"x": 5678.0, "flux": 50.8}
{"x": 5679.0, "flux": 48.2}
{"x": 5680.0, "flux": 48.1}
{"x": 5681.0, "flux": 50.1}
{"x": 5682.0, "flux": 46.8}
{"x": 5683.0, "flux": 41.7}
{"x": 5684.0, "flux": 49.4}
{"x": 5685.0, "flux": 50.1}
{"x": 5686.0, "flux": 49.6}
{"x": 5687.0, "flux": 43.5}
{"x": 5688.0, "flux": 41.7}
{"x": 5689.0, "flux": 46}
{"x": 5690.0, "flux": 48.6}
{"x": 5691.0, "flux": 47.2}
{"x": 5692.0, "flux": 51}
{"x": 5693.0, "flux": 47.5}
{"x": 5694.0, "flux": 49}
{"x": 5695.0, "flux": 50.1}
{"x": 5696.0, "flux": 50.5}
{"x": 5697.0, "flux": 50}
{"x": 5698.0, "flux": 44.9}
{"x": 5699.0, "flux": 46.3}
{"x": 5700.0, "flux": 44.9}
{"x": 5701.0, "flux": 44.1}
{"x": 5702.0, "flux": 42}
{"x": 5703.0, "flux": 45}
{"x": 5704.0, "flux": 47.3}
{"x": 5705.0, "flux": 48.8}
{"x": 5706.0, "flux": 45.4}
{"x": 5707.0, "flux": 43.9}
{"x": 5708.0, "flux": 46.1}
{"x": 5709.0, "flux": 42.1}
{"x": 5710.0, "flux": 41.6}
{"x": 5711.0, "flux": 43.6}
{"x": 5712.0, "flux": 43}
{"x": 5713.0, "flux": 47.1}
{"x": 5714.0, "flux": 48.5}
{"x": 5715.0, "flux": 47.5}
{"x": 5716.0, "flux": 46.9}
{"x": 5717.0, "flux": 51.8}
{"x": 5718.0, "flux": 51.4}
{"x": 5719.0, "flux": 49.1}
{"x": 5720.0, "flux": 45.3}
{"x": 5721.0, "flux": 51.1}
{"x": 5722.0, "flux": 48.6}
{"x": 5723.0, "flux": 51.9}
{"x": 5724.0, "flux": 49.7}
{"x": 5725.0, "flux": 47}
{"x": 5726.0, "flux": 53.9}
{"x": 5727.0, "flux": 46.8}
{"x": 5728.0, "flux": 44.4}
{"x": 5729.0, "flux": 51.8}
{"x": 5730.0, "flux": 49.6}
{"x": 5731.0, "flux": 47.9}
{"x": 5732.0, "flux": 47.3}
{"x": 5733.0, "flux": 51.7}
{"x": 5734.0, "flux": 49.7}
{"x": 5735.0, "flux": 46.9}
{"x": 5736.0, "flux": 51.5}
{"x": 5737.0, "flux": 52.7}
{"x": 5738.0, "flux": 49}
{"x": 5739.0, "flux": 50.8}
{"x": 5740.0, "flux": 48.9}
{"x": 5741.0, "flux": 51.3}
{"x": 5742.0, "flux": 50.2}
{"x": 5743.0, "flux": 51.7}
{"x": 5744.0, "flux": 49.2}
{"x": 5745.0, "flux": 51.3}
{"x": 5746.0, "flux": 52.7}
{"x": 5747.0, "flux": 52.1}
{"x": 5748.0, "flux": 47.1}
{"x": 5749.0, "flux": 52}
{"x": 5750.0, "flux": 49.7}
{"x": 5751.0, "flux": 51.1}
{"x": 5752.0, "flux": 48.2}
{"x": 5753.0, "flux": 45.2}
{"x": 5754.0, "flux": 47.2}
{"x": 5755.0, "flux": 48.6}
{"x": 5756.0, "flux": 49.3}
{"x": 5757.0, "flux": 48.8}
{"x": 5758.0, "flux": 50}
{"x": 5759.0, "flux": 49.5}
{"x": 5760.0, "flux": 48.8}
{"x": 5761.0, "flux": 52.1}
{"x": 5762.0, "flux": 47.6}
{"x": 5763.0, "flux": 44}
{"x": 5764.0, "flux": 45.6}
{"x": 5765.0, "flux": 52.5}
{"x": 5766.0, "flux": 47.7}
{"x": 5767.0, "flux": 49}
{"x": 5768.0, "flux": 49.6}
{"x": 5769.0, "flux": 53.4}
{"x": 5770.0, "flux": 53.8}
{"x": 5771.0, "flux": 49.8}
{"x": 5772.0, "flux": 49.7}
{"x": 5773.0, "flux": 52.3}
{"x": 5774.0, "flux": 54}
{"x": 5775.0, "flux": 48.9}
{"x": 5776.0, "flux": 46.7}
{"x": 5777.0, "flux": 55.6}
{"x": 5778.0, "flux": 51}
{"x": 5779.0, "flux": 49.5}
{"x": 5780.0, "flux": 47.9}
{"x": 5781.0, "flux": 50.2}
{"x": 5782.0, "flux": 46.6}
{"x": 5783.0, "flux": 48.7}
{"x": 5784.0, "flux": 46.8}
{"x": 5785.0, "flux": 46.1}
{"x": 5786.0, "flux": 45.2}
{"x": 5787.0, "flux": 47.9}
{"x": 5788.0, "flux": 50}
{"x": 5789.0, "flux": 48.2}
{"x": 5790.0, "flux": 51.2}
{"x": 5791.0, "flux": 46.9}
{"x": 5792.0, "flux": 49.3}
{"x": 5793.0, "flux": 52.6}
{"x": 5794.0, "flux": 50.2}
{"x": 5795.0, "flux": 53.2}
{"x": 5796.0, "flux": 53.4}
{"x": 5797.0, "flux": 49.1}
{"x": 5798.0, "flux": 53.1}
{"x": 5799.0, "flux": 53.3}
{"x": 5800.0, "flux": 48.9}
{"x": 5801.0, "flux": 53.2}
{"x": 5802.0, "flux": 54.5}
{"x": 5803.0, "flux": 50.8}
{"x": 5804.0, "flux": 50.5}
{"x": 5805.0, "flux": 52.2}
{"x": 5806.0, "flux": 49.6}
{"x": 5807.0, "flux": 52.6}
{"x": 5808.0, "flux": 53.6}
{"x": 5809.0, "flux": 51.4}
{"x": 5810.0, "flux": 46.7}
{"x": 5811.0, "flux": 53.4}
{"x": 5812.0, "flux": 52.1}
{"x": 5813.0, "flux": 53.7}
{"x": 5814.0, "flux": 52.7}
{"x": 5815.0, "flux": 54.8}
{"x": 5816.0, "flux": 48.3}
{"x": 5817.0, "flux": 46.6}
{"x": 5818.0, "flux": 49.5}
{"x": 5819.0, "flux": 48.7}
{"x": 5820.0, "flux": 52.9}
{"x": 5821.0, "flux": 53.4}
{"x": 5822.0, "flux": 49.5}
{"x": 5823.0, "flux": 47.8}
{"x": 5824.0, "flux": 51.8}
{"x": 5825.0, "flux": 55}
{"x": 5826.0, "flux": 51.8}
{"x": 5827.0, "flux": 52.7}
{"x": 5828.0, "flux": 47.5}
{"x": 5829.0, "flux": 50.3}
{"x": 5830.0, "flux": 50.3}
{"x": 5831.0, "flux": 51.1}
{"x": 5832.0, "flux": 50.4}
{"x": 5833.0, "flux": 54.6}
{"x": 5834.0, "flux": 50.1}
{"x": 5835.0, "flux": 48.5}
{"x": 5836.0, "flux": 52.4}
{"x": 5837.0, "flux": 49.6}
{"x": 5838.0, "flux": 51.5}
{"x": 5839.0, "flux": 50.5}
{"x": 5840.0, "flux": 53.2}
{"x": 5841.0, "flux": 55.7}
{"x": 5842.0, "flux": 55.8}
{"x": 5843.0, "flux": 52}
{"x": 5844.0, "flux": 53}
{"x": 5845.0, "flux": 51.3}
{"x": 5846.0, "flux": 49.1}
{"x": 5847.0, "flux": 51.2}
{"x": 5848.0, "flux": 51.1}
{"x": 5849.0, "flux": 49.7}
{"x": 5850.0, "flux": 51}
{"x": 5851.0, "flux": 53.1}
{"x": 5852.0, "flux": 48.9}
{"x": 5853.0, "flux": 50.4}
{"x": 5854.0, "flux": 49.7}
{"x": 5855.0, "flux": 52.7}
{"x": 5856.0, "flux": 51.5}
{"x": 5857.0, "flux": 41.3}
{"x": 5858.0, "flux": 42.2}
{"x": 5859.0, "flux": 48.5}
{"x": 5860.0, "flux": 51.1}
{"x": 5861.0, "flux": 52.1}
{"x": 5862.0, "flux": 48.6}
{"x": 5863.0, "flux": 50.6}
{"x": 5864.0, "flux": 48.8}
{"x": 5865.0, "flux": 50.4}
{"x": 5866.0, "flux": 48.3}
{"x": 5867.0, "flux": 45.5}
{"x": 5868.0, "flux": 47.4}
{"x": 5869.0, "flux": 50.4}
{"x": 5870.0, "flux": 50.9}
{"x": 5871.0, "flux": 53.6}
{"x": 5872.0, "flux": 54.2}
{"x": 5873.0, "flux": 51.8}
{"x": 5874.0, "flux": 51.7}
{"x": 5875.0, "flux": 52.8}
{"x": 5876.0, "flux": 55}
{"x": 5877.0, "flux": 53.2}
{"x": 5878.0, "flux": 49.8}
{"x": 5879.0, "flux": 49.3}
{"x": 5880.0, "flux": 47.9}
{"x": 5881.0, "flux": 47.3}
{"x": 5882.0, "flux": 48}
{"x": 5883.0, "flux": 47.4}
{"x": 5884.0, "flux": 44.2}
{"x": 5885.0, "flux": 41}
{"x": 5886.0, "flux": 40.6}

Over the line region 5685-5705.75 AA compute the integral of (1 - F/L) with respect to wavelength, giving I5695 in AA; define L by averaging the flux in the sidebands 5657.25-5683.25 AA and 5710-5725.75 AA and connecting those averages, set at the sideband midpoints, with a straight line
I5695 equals 0.4 AA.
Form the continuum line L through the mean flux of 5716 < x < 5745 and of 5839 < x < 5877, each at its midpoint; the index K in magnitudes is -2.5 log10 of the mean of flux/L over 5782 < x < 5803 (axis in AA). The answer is 0.00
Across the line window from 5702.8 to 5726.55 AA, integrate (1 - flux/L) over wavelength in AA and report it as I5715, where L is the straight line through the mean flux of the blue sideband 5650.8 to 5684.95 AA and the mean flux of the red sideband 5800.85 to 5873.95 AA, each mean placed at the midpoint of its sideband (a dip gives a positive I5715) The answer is 0.6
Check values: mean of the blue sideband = 47.8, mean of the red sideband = 50.8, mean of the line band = 47.4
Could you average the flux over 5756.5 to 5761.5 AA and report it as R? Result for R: 49.8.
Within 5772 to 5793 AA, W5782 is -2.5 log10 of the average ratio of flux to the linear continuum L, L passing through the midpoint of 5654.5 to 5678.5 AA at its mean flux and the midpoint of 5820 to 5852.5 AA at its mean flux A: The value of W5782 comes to 0.02 mag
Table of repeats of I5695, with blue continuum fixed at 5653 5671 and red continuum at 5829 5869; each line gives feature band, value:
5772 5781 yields -0.3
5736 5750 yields -0.6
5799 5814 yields -0.6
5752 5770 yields 0.0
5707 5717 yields 0.6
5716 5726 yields -0.3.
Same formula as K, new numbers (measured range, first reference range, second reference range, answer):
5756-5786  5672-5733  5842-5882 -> -0.02 mag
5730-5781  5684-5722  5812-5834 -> -0.02 mag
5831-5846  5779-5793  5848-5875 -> -0.05 mag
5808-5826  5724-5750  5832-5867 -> -0.02 mag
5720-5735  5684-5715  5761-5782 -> -0.03 mag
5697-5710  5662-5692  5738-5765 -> 0.08 mag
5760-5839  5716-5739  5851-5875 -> -0.02 mag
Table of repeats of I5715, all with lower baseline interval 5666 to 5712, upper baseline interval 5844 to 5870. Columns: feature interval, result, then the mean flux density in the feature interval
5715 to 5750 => -1.5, 49.8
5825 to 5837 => -0.5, 51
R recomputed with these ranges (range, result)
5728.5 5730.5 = 50.7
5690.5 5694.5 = 48.7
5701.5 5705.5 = 45.8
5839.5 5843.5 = 54.2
